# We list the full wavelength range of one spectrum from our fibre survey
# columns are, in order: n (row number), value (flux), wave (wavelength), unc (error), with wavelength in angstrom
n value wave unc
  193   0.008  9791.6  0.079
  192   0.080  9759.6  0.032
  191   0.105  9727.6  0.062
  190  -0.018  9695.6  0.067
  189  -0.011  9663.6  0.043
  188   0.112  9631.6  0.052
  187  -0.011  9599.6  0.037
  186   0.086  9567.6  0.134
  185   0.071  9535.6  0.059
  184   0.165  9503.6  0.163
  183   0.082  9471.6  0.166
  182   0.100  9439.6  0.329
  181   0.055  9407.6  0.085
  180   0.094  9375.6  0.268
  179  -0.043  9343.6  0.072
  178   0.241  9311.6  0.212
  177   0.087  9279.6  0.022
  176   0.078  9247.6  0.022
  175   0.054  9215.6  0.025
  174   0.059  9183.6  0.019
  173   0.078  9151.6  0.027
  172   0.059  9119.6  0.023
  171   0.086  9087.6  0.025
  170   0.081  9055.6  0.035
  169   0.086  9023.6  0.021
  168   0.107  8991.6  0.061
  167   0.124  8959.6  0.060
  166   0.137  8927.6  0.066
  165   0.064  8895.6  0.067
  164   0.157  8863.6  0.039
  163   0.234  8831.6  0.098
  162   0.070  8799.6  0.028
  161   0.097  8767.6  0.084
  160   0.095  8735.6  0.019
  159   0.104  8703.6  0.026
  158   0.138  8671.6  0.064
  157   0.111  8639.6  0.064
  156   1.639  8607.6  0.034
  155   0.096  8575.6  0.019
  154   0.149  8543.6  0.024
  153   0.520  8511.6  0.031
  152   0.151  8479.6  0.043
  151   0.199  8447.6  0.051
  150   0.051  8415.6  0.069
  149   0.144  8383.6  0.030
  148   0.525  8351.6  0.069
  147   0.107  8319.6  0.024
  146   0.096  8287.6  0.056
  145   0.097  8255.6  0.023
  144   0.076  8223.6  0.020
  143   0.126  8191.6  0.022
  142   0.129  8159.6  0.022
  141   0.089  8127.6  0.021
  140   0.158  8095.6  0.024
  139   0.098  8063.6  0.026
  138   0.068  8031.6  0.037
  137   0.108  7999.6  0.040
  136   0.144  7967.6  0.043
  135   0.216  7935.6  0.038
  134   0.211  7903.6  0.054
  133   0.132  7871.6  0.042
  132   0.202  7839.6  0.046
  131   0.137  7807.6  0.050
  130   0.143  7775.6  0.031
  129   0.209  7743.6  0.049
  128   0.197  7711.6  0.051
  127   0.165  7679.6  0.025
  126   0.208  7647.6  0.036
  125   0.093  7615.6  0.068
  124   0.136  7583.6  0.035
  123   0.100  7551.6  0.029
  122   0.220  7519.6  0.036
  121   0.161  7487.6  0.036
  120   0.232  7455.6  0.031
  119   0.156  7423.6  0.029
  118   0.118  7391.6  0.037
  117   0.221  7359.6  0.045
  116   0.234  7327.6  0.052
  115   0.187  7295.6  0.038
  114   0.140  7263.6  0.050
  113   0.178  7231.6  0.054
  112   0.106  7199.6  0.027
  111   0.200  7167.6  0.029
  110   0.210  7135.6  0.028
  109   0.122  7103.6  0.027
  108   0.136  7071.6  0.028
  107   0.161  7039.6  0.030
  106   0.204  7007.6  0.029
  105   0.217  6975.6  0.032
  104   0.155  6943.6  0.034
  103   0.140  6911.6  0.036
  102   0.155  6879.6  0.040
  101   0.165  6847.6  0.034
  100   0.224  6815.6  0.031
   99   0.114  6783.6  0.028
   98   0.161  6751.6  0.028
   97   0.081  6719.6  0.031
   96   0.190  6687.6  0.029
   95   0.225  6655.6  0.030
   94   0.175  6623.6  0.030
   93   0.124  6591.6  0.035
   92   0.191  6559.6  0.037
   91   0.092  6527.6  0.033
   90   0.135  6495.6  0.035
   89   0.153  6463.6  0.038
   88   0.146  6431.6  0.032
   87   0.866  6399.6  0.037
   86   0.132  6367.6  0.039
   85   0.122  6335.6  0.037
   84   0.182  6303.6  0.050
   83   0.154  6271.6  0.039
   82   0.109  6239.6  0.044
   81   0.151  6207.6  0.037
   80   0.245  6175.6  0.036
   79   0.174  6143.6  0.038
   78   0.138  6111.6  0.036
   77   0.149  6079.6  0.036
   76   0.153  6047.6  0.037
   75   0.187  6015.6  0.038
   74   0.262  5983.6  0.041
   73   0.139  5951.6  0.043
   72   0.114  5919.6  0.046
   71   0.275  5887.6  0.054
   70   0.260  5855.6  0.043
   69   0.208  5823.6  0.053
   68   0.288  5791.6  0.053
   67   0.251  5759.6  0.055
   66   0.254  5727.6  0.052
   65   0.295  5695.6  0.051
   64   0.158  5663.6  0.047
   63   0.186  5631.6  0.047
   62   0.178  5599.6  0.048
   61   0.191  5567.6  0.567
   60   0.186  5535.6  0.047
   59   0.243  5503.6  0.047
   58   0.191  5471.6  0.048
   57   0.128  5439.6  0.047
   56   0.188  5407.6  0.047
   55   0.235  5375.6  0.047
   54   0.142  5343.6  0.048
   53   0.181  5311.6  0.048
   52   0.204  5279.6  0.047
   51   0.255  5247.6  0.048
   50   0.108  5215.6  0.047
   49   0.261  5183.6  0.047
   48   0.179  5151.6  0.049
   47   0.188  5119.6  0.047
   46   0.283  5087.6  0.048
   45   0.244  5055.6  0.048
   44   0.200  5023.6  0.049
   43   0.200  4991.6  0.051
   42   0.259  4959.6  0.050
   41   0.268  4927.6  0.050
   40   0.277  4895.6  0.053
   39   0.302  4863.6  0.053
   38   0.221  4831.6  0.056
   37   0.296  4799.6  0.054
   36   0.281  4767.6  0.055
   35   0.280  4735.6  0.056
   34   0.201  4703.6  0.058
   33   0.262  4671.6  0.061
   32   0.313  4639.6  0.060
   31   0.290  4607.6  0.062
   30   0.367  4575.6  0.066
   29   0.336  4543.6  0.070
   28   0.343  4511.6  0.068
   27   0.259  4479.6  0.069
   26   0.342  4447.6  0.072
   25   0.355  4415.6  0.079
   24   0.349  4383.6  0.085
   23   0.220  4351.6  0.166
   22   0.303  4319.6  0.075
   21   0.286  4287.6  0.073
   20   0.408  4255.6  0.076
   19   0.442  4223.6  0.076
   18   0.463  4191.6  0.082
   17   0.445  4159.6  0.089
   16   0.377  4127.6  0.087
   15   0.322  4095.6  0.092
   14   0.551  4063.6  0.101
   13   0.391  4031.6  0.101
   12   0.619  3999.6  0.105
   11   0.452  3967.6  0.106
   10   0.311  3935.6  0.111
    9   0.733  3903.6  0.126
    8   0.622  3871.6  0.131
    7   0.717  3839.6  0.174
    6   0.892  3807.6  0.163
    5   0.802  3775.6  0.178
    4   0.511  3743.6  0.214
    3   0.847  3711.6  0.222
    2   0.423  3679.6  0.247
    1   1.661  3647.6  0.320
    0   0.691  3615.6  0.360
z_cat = 0.719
